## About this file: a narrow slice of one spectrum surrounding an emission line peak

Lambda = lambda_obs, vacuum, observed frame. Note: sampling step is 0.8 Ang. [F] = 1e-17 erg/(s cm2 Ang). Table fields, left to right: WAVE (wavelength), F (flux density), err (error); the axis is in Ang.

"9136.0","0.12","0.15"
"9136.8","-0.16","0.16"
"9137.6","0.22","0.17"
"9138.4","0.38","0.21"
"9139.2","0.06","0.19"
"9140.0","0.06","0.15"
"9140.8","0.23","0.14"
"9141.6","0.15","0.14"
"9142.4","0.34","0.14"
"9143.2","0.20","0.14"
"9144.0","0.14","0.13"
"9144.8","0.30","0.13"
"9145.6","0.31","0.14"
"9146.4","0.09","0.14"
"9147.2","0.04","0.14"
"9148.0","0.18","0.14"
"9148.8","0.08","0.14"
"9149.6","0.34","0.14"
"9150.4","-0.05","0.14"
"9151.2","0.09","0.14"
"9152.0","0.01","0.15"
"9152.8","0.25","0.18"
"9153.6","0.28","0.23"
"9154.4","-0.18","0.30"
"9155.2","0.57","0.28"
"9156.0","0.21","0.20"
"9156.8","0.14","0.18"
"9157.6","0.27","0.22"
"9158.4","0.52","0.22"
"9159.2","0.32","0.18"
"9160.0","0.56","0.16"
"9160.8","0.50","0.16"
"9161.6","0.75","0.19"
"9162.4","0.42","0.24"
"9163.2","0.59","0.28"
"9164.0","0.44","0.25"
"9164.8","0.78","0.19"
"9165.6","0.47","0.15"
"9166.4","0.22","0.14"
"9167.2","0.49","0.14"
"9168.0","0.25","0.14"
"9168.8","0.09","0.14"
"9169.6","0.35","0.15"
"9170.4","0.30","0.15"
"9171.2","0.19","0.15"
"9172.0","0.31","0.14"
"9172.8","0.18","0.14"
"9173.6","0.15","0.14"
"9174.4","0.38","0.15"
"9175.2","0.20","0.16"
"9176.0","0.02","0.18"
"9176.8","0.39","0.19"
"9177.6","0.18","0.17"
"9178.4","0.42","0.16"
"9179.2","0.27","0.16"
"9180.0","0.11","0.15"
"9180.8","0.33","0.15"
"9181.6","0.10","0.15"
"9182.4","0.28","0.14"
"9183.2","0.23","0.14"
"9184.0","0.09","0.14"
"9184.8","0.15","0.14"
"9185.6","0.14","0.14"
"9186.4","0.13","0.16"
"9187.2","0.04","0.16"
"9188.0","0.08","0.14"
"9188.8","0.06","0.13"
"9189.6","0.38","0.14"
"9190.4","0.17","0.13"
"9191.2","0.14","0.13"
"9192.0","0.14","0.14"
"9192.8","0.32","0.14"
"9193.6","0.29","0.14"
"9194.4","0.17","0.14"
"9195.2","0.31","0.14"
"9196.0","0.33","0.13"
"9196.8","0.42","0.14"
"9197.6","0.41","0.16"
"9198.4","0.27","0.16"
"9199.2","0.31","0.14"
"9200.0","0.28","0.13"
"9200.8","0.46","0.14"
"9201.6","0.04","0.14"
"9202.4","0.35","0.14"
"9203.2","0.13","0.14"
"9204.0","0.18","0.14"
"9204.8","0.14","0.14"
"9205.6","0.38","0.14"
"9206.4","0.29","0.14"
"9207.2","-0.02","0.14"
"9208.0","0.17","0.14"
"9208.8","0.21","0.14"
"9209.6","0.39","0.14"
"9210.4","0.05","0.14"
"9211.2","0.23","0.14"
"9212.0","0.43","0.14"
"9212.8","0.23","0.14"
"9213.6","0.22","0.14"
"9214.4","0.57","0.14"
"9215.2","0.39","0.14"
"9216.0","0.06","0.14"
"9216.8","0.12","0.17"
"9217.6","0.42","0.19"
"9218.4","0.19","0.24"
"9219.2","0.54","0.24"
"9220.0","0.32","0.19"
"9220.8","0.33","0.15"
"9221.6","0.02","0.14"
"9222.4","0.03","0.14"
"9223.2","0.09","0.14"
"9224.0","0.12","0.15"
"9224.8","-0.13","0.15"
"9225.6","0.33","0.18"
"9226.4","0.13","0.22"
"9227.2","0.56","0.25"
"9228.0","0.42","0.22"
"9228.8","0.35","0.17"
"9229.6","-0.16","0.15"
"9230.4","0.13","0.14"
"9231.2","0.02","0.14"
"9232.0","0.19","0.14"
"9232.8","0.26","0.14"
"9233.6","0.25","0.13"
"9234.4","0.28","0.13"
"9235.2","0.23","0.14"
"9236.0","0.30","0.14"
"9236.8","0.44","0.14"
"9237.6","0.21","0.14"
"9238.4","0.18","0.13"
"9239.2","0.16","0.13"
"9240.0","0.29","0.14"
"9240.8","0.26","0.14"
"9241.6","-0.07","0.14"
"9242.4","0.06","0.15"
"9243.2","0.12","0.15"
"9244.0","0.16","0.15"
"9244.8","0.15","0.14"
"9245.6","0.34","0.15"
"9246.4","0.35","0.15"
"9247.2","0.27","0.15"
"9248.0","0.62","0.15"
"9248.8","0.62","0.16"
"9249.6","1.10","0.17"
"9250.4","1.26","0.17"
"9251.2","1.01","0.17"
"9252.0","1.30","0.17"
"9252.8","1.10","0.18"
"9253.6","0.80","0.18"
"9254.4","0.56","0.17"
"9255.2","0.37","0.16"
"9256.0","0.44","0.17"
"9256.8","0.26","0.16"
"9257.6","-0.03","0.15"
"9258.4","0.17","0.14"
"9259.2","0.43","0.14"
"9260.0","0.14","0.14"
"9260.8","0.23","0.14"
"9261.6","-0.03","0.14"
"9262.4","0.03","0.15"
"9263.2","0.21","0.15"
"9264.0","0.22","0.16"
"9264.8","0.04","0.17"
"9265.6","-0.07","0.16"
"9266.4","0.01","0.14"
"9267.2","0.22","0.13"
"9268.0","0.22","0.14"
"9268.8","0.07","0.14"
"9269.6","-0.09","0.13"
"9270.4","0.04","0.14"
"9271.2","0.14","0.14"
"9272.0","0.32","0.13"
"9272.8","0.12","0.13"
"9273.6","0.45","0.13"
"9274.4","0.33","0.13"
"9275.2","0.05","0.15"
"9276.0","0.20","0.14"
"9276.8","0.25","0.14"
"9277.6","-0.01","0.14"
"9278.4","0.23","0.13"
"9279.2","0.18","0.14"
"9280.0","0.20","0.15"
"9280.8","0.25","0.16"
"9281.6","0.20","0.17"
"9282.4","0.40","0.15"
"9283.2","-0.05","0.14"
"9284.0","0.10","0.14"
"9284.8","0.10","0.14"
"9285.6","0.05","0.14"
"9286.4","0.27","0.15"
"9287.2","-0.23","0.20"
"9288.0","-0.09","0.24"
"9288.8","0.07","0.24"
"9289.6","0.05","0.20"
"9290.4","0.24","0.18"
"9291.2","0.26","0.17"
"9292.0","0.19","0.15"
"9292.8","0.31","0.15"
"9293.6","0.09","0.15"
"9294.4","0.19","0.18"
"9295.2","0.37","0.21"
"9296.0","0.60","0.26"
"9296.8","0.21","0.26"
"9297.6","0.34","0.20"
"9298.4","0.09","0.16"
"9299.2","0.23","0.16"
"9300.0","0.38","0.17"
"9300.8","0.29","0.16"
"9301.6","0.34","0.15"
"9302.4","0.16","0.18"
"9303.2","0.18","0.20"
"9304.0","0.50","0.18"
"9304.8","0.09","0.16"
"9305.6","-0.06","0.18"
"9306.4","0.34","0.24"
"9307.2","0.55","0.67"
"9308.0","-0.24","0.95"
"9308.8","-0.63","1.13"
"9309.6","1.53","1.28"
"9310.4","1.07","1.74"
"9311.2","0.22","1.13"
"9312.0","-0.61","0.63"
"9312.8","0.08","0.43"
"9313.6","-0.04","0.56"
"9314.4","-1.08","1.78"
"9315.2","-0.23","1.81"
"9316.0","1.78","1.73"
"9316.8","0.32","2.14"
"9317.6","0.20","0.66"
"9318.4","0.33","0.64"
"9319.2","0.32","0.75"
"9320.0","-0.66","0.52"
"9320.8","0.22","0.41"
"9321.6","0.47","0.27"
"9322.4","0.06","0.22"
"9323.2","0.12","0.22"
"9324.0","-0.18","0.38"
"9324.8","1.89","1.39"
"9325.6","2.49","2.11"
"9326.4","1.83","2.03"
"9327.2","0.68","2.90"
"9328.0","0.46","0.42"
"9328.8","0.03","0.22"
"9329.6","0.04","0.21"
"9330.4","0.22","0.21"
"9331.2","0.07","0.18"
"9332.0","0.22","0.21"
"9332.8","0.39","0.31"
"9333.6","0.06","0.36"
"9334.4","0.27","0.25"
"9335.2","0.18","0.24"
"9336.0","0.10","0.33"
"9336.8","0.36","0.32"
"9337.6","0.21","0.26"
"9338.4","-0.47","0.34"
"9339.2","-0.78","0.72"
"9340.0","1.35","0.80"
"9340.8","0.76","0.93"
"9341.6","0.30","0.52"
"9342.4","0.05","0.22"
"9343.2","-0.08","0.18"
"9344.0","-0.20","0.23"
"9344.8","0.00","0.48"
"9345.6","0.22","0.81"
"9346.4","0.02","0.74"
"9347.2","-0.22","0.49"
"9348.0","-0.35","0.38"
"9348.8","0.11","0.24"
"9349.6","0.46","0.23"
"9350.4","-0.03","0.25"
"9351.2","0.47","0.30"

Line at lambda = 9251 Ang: [O III]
